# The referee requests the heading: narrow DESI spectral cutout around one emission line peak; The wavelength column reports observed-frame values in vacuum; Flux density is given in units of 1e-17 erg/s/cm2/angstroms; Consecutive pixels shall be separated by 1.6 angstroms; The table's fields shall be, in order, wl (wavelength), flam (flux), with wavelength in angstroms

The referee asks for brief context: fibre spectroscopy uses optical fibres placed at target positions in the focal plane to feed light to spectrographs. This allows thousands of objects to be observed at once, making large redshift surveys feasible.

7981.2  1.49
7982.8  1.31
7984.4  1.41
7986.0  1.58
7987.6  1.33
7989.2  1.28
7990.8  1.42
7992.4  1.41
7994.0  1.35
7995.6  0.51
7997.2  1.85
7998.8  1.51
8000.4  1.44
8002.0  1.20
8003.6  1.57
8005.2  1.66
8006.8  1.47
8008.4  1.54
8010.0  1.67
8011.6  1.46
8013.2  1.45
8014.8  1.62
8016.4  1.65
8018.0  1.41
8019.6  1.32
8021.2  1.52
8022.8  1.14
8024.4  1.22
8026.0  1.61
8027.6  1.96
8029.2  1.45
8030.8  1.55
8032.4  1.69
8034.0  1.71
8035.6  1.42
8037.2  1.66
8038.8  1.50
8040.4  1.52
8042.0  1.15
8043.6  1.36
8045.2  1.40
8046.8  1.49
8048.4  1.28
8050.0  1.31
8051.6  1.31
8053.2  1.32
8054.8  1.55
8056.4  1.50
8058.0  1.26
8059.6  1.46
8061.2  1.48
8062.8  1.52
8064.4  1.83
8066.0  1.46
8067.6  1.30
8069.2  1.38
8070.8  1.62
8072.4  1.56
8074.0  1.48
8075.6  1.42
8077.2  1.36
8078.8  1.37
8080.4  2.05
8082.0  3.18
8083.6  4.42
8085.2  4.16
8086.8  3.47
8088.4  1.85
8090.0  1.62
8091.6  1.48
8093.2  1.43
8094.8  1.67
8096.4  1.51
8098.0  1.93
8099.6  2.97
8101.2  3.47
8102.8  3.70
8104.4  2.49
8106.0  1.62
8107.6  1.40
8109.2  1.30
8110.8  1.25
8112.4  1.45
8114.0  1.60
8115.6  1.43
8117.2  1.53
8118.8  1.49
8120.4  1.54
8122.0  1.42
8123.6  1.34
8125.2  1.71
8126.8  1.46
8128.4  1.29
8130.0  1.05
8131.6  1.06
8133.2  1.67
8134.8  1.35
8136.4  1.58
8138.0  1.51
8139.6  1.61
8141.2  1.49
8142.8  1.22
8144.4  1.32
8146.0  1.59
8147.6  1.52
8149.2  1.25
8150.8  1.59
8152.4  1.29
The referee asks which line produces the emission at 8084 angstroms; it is [S II] 6716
